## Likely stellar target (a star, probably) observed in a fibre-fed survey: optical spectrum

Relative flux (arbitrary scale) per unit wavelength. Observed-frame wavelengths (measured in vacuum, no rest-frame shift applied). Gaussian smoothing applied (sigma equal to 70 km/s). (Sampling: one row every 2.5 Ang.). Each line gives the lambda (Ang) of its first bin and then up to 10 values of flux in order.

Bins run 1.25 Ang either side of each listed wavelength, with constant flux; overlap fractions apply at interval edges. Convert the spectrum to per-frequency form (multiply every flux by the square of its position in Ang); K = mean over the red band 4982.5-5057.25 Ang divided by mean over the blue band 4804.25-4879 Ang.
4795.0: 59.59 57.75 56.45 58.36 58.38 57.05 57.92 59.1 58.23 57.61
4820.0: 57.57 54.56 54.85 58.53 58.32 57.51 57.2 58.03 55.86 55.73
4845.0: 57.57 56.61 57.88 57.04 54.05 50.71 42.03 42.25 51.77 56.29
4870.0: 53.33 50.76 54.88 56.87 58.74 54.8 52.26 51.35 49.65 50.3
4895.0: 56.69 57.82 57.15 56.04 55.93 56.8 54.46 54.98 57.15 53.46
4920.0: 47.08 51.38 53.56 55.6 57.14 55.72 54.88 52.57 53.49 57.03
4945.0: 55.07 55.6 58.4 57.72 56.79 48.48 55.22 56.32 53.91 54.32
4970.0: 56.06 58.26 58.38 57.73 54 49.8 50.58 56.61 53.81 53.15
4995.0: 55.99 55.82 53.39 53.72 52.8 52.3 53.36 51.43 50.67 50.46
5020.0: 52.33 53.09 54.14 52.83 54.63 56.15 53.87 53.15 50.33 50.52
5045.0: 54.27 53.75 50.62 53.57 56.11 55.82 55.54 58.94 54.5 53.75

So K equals 1.0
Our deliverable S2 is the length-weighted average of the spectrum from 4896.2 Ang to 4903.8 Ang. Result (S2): 57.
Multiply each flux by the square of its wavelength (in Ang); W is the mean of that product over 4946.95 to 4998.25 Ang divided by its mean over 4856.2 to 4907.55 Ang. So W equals 1.08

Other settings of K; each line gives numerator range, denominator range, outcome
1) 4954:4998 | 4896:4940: 1.02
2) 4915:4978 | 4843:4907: 1.05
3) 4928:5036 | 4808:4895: 1.05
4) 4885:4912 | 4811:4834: 0.98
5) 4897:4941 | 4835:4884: 1.04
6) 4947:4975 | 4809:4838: 1.03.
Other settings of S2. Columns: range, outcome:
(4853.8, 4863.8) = 47.2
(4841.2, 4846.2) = 56.6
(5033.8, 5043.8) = 52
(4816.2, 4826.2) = 56.2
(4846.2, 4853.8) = 57.2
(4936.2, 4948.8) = 54.8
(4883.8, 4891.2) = 51.1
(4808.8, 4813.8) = 58.5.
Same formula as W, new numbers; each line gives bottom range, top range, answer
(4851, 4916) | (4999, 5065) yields 1.06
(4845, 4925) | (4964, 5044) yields 1.05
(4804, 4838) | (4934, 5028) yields 1.01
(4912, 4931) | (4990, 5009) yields 1.04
